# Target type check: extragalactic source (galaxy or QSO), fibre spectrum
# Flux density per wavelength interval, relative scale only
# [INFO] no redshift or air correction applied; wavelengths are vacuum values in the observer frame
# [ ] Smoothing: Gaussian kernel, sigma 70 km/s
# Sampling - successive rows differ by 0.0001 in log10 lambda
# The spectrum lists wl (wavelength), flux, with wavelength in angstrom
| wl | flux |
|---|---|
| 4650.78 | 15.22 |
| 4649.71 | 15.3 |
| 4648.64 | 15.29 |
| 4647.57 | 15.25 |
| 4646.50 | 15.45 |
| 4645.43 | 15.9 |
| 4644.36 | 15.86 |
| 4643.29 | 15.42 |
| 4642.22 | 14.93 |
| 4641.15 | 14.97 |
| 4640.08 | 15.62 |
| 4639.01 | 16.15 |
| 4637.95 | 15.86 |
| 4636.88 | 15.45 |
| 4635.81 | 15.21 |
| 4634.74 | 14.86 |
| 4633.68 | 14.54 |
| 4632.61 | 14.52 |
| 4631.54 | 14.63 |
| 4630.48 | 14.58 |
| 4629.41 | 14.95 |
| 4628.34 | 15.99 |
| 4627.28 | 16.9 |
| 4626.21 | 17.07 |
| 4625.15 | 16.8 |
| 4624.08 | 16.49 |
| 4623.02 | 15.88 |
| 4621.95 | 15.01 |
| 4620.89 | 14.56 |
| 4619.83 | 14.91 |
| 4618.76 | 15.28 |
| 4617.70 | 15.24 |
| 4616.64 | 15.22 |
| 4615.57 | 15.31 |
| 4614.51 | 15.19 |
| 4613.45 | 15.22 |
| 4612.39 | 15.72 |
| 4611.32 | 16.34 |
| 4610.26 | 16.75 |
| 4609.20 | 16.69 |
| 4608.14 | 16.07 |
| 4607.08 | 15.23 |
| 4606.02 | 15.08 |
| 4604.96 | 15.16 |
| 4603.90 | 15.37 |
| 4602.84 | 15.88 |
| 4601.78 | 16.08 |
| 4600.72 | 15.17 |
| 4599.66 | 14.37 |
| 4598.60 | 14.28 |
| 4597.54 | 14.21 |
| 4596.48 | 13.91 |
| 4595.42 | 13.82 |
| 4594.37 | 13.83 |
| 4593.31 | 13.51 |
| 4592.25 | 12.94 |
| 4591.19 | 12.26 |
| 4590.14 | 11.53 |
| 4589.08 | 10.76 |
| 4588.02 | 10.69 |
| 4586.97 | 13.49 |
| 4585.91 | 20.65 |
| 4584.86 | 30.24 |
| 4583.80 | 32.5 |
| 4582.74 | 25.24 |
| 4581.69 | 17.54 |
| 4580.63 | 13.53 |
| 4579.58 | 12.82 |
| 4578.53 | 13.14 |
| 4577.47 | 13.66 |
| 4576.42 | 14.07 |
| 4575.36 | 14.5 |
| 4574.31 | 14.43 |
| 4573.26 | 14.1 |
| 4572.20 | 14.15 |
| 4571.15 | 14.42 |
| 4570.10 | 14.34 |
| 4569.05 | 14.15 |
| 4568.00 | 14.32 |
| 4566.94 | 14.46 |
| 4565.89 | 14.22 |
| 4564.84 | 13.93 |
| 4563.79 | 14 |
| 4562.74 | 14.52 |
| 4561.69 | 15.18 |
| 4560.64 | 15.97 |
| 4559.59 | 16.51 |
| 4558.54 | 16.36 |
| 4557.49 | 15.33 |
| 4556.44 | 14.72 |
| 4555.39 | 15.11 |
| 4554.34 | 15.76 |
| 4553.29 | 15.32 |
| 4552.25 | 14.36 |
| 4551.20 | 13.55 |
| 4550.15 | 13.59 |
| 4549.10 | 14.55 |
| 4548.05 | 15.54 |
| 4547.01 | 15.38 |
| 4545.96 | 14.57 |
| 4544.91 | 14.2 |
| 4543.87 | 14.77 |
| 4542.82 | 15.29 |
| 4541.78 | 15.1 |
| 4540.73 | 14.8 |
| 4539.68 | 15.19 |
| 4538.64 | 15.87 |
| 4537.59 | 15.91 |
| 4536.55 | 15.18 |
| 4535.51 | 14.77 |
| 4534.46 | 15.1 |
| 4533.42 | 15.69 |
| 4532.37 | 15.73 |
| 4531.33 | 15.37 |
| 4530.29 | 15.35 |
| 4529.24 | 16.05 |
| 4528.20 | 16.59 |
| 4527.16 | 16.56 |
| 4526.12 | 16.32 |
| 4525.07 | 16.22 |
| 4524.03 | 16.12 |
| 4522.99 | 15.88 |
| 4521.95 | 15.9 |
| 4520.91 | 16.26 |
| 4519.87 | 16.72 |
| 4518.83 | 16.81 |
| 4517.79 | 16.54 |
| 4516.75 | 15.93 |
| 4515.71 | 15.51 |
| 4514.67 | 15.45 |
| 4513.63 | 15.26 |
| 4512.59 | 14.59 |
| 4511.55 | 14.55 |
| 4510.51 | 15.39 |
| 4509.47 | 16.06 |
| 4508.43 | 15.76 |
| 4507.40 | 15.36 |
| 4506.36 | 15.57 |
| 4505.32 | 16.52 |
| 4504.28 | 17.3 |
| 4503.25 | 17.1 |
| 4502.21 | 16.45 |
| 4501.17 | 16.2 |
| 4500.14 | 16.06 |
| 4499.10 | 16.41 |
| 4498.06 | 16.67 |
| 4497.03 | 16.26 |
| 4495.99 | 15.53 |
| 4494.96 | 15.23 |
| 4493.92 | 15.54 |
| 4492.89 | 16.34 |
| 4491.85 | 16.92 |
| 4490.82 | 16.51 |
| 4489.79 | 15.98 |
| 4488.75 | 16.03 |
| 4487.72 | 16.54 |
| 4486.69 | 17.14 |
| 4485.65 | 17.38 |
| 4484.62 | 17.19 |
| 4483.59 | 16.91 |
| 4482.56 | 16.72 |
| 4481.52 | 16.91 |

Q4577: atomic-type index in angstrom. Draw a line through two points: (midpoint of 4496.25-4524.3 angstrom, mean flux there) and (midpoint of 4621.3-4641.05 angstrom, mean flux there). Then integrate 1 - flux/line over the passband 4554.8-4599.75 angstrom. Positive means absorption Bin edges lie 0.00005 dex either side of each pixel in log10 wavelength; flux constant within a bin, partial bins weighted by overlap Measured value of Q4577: 1.31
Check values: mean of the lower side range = 16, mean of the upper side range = 15.6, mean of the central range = 15.3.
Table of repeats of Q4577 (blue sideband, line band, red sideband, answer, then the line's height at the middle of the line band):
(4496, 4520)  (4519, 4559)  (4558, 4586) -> 1.9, 16.2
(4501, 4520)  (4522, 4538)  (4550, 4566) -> -0.3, 15.5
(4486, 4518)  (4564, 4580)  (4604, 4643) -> 1.7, 15.7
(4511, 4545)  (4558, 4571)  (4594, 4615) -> 0.5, 15.4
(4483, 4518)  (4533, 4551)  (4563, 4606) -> 0.8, 15.7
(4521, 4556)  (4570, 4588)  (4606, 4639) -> -1.9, 15.4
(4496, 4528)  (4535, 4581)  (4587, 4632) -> 2.4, 15.5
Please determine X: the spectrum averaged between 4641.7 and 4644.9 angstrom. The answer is 15.4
